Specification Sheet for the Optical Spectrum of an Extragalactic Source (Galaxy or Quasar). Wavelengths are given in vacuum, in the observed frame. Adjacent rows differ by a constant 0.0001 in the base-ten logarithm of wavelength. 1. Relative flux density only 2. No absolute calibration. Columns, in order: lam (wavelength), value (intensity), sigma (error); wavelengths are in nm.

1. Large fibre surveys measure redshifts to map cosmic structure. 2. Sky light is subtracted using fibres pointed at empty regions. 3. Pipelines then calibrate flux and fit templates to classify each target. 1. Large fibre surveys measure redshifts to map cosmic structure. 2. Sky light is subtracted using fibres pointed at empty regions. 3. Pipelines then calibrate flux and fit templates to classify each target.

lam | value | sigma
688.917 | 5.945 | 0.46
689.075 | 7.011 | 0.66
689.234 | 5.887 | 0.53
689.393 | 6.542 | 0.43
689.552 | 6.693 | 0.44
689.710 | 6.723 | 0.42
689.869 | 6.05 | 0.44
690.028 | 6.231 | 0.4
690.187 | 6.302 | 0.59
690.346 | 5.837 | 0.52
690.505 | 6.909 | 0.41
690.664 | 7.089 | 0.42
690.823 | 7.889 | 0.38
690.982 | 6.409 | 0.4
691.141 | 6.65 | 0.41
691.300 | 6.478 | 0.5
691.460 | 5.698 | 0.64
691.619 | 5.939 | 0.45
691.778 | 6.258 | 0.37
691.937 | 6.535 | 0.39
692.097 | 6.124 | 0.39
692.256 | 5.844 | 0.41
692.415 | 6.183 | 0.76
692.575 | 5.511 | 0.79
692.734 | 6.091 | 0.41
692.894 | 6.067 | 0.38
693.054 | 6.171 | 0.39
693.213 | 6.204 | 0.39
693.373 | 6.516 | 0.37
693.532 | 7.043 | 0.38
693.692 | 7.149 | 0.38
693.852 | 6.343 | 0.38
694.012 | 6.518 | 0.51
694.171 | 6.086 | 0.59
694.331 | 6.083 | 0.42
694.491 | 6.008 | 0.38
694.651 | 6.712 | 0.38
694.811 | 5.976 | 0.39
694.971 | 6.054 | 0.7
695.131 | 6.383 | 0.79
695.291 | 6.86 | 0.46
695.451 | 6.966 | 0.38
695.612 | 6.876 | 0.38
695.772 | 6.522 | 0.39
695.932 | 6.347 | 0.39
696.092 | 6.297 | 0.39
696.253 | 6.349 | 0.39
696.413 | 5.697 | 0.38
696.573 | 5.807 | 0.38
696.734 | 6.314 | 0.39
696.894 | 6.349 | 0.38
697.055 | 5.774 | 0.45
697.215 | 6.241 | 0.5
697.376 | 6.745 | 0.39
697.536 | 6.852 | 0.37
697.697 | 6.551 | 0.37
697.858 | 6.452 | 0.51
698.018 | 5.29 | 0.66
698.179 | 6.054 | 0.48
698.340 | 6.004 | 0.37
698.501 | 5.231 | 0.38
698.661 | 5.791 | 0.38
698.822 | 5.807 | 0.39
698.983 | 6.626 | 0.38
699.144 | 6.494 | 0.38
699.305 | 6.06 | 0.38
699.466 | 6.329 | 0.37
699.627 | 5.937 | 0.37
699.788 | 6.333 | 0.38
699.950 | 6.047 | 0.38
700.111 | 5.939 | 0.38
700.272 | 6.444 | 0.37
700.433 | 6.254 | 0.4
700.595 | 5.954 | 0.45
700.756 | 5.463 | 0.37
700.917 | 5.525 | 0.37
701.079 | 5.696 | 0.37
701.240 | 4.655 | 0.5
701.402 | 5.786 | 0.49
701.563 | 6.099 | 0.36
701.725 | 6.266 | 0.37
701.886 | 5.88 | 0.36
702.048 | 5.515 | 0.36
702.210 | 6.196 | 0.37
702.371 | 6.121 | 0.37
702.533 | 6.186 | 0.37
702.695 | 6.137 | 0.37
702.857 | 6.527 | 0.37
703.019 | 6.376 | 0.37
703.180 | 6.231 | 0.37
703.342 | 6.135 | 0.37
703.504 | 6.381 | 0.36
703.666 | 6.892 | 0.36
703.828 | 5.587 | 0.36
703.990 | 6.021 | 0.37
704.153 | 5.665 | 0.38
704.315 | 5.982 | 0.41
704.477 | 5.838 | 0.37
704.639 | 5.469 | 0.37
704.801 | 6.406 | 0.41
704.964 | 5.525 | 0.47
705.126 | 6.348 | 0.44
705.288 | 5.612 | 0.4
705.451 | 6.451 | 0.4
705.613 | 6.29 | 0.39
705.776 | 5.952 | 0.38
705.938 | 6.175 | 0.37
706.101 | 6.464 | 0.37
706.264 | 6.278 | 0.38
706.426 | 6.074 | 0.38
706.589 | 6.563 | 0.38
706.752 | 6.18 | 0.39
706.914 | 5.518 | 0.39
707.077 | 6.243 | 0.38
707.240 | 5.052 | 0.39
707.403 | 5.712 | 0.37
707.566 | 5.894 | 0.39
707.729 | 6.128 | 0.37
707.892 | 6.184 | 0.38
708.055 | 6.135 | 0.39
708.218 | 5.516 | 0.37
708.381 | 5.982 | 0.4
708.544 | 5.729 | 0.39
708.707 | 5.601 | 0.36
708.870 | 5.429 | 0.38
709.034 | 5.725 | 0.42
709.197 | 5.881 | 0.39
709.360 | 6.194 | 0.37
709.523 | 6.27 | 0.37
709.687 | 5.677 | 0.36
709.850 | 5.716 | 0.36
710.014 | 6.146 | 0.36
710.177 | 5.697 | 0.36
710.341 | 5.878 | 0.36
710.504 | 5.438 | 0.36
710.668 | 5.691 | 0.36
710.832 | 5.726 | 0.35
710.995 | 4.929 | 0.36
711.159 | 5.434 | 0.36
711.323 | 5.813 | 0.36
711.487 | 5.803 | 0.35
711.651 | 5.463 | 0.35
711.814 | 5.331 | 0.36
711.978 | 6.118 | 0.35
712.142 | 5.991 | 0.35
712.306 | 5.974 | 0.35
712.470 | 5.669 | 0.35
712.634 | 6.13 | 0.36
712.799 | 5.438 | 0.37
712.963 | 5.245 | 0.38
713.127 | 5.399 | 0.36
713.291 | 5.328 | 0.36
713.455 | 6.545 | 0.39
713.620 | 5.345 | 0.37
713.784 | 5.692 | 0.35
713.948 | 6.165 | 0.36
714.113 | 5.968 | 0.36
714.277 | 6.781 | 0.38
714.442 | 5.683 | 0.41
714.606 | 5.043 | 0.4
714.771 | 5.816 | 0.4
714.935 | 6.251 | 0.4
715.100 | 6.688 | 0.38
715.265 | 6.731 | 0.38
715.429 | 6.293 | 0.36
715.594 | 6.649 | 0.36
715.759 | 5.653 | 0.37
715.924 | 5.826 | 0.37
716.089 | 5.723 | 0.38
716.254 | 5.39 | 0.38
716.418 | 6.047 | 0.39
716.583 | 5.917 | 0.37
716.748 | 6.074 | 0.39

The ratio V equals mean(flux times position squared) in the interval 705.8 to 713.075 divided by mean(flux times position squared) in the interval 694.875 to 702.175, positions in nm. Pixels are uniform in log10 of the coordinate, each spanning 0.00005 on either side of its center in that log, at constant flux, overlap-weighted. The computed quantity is 1.0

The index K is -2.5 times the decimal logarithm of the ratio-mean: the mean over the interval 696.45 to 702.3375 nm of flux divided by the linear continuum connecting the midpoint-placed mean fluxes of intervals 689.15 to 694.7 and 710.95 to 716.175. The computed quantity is 0.03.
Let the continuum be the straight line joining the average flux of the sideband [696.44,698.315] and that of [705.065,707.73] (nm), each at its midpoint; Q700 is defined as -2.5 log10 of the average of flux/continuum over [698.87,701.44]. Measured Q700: 0.033 mag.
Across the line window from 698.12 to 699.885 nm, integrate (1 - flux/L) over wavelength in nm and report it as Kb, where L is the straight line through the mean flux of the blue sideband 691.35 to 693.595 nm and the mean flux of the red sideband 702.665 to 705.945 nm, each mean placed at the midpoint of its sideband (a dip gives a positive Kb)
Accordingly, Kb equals 0.02 nm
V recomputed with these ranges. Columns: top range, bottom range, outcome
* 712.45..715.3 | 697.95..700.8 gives 1.02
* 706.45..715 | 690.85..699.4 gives 0.97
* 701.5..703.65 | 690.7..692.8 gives 1.01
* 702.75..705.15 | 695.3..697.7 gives 0.97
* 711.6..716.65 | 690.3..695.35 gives 0.98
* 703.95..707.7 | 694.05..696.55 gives 0.97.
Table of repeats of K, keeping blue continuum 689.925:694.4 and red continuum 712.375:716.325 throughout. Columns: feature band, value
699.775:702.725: 0.047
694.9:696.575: -0.020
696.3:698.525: 0.023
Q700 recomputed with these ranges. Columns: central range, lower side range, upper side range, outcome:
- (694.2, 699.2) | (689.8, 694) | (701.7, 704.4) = 0.00 mag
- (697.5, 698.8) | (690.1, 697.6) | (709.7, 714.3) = 0.04 mag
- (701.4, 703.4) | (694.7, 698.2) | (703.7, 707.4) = 0.00 mag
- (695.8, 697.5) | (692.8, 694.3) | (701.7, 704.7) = 0.02 mag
